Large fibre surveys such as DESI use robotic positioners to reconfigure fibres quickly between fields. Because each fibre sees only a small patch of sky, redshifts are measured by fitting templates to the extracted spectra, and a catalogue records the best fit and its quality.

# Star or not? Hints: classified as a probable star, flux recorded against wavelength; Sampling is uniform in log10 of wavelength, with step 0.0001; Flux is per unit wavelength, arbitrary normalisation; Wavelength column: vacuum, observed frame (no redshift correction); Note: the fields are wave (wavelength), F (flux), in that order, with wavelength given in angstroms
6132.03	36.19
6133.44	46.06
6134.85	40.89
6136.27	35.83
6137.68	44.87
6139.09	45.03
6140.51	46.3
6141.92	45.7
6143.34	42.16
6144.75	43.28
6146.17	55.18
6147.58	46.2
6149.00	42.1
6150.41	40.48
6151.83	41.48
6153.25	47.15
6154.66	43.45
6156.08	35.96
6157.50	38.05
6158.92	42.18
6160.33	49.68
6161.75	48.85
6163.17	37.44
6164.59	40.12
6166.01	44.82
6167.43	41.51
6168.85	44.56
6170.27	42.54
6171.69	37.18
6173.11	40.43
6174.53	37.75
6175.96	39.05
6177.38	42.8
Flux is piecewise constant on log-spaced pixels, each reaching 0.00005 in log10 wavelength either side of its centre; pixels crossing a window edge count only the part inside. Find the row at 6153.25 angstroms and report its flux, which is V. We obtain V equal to 47.15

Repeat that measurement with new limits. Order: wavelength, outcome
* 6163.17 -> 37.44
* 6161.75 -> 48.85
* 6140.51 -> 46.3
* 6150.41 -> 40.48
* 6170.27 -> 42.54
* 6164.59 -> 40.12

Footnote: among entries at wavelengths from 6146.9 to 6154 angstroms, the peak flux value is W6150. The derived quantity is 47.15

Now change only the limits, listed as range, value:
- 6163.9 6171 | 44.82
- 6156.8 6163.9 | 49.68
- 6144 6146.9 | 55.18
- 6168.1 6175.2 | 44.56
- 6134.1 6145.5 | 46.3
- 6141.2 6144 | 45.7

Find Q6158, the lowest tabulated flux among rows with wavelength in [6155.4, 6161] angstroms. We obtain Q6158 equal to 35.96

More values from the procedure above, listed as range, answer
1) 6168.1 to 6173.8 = 37.18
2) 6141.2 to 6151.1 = 40.48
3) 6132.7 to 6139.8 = 35.83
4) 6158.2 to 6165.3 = 37.44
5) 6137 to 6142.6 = 44.87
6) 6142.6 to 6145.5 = 42.16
